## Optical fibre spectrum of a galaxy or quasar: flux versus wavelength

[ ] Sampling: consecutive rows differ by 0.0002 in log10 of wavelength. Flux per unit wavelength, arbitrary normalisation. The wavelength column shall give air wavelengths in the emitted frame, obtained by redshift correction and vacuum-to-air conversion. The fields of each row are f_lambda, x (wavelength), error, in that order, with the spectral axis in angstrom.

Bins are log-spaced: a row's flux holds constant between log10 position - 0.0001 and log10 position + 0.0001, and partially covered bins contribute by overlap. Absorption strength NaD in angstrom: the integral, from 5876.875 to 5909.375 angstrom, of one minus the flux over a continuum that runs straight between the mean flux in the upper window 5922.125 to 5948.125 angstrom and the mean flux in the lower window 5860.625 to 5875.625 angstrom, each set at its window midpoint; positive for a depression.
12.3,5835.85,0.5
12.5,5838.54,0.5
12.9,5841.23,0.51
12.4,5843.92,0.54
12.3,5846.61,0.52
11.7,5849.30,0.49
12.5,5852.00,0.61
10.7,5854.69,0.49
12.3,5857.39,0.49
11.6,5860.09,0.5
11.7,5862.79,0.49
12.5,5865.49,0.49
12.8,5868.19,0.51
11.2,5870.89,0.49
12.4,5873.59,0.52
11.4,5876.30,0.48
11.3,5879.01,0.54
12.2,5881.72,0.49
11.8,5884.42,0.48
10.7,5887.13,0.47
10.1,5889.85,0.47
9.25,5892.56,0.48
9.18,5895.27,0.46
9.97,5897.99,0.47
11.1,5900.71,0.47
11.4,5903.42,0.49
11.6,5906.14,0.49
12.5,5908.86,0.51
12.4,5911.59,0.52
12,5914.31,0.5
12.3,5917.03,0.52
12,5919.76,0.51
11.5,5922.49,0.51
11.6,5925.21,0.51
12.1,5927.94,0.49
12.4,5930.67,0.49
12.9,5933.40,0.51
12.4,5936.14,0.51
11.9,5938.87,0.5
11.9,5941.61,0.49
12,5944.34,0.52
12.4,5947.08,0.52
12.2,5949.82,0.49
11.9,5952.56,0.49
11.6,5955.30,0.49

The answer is 3.21 angstrom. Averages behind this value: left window 12.1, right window 12.1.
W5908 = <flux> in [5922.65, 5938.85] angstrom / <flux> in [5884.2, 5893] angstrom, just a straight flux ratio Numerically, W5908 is 1.17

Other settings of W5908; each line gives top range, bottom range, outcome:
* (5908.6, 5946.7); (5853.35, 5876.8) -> 1.02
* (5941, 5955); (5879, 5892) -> 1.09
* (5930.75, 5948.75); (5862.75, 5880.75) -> 1.03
